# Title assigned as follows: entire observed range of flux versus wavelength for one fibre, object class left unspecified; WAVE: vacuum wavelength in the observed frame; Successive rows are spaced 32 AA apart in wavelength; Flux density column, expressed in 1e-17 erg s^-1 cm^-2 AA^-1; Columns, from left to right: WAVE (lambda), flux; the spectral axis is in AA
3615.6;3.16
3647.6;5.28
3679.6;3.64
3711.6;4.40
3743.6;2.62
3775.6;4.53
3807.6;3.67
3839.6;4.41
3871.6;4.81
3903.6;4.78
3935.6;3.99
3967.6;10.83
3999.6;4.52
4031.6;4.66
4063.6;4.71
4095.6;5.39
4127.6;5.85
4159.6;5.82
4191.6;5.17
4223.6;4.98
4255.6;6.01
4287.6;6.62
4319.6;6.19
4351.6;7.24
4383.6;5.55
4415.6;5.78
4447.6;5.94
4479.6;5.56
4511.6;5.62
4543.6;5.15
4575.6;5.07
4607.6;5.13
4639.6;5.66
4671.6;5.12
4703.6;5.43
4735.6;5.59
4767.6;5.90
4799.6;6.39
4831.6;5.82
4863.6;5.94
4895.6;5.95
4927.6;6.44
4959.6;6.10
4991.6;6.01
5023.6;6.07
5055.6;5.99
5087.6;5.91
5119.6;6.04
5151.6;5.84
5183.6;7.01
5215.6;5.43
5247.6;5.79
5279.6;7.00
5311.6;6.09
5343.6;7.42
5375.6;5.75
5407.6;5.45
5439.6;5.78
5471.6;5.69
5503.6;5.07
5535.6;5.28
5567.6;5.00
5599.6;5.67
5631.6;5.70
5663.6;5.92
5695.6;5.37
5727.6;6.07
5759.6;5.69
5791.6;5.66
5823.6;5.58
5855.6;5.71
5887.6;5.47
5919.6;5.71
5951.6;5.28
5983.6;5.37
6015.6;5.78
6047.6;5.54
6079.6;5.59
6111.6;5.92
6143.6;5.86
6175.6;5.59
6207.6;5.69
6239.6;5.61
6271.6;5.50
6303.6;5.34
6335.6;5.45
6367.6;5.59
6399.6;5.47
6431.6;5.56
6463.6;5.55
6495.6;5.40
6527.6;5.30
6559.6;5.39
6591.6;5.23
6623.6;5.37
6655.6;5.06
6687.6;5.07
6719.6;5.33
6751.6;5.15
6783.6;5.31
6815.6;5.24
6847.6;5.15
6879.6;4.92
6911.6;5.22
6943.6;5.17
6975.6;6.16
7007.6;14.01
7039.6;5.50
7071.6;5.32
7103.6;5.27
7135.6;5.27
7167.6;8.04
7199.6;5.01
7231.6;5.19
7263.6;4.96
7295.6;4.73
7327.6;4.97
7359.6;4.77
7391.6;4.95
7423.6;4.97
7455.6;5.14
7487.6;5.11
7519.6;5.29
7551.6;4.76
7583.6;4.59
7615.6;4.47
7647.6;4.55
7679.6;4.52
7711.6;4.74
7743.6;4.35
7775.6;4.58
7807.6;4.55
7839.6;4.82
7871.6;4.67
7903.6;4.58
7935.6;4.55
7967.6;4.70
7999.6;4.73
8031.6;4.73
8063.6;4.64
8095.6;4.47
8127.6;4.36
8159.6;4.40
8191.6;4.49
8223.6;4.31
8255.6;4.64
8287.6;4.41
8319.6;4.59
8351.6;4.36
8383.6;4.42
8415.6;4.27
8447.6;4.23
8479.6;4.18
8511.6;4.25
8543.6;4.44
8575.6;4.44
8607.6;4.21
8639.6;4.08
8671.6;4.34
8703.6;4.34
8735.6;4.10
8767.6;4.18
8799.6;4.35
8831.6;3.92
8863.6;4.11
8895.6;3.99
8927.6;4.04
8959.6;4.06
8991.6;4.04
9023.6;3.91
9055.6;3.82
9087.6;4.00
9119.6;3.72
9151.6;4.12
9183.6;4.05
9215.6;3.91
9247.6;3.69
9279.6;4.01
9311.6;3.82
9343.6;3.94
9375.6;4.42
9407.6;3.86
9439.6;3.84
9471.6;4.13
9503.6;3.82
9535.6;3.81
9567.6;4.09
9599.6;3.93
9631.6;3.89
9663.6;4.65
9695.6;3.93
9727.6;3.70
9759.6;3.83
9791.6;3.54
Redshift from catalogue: 0.066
